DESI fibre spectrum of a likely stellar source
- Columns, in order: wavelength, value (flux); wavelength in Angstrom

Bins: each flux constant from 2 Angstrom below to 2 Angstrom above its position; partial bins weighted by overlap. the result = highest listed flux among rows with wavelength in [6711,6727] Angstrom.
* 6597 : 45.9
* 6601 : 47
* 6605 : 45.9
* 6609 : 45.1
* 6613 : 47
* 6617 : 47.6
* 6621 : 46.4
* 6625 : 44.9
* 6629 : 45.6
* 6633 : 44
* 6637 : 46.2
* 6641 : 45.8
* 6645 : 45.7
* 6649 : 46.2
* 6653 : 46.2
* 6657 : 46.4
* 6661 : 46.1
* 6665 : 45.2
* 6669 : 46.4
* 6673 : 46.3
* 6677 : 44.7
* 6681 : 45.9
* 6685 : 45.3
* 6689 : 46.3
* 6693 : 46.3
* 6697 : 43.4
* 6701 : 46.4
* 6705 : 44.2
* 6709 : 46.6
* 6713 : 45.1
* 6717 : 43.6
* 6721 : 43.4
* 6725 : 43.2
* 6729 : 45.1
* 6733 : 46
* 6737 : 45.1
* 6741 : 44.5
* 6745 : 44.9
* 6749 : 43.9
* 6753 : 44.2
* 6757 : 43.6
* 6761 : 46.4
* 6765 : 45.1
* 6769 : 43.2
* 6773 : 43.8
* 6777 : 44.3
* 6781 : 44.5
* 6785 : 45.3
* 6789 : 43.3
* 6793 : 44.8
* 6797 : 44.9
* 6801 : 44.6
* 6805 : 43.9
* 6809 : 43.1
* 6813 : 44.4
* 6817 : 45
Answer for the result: 45.1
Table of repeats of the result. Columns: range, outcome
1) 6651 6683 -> 46.4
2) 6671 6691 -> 46.3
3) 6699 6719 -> 46.6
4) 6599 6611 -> 47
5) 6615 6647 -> 47.6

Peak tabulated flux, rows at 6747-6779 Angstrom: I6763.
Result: 46.4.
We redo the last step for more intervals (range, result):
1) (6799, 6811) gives 44.6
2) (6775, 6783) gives 44.5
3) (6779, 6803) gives 45.3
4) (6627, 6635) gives 45.6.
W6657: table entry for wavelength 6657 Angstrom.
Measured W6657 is 46.4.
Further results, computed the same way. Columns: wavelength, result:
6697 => 43.4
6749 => 43.9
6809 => 43.1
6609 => 45.1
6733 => 46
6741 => 44.5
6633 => 44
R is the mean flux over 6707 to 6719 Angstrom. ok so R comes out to 45.1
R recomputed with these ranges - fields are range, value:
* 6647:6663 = 46.2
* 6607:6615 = 46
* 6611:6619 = 47.3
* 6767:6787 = 44.2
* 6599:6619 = 46.5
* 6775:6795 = 44.4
